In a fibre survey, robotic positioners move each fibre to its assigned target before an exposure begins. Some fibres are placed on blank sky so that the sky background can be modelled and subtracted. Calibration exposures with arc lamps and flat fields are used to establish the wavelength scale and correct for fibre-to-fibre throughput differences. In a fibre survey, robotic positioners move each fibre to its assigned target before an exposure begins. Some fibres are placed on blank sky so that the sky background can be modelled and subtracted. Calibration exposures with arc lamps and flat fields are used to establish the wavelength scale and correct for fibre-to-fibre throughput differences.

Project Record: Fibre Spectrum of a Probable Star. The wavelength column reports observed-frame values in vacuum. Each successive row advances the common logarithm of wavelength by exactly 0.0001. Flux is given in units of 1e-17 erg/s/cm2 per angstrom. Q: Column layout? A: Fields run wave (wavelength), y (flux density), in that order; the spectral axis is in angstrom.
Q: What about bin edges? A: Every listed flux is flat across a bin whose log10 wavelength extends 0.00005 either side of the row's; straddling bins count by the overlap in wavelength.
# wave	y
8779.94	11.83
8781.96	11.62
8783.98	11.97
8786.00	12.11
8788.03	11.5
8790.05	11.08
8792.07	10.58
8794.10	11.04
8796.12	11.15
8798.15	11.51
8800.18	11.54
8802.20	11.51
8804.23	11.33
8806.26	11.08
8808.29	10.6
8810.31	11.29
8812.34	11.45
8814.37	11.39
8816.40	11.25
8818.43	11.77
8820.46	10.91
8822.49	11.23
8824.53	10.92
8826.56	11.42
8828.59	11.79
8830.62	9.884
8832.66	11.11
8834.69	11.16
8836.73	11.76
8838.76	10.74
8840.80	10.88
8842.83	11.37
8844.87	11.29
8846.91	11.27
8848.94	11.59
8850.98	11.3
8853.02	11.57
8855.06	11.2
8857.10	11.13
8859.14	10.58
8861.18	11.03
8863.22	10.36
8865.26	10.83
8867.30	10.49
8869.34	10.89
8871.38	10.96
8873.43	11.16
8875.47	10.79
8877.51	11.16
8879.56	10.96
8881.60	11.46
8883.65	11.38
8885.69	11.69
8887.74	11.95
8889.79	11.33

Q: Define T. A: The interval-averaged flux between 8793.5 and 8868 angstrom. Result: 11.2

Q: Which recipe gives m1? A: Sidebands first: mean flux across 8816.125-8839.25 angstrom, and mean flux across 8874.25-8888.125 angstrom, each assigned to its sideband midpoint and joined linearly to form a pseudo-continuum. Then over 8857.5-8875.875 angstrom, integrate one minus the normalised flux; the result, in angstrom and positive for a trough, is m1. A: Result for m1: 0.8 angstrom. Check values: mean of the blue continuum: 11.2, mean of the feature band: 10.8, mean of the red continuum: 11.3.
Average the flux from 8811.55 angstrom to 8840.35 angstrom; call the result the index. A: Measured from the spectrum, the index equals 11.2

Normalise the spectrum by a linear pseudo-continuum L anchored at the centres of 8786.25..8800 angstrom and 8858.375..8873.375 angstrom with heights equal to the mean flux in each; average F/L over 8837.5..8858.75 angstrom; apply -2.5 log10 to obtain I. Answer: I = -0.03 mag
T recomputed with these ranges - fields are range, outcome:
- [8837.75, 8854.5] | 11.2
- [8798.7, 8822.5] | 11.3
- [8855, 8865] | 10.8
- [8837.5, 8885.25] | 11.1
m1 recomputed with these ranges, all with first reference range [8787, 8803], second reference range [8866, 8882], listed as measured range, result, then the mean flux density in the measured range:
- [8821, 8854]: -0.3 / 11.2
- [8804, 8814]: 0.0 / 11.2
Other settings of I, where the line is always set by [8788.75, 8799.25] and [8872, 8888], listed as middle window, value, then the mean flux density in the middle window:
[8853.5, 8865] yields 0.03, 10.9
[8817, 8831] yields 0.00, 11.2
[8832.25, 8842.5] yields 0.00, 11.2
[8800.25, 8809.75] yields -0.01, 11.2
